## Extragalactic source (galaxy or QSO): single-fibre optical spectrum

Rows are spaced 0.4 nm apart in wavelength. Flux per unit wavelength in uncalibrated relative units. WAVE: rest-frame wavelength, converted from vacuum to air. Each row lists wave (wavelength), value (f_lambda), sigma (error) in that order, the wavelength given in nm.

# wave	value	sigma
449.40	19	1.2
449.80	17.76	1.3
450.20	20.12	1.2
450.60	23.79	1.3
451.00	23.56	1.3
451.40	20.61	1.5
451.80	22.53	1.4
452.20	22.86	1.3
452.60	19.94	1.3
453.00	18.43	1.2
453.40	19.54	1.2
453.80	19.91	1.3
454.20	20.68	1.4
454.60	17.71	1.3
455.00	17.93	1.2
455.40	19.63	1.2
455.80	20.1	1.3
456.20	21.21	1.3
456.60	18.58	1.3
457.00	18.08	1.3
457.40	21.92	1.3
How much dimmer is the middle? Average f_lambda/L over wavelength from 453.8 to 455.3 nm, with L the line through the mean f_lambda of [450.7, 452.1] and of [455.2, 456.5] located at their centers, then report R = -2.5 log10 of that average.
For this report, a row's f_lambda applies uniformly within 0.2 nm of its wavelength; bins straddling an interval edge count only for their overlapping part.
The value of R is 0.10 mag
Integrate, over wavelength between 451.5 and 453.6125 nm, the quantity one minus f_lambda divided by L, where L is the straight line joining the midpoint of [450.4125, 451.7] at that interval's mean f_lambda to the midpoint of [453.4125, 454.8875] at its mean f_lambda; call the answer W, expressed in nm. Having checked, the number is 0.042 nm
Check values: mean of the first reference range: 22.6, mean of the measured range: 20.7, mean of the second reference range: 19.4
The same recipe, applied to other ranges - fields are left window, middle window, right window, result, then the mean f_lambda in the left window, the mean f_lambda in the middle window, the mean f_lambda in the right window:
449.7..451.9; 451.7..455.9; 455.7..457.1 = 0.12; 21.5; 19.9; 19.6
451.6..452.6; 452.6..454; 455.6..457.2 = 0.13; 22.1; 19.4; 19.5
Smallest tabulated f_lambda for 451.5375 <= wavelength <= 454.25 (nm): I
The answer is 18.43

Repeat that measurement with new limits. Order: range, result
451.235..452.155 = 20.61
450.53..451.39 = 23.56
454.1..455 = 17.71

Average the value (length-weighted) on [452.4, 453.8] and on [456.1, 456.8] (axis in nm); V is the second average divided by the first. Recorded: 1.02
